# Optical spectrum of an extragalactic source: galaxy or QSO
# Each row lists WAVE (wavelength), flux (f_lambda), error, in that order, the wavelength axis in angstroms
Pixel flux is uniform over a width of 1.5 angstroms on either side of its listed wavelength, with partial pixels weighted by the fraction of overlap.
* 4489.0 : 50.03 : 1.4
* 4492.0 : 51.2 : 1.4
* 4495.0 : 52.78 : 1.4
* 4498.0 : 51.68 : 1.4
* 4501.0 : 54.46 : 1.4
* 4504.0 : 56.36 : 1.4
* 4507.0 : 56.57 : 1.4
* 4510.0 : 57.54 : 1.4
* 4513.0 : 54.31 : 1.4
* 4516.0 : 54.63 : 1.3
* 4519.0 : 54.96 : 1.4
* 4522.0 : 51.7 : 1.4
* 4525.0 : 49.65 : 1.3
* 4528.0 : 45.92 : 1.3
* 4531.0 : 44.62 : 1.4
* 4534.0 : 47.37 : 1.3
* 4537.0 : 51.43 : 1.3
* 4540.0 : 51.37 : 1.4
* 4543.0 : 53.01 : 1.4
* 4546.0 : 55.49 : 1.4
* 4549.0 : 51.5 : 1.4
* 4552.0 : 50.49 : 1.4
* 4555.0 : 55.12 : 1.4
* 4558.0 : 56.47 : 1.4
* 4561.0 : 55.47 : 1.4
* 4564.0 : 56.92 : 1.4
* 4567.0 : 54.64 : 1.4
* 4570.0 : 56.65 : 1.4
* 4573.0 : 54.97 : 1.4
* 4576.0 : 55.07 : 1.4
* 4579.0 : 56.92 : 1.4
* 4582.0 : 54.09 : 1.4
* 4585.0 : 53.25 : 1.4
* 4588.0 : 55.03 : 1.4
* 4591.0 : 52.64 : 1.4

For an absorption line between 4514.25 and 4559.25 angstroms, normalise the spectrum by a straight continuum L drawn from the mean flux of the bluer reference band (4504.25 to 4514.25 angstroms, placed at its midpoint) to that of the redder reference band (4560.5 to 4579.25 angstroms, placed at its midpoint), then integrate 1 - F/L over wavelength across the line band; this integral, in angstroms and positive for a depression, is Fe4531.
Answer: 3.6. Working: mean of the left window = 56.2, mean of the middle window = 51.6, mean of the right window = 55.7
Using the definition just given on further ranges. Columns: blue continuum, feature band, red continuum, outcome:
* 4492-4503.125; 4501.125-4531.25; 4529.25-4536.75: -2.0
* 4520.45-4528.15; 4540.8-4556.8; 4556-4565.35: 0.3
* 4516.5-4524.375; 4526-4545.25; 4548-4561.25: 1.5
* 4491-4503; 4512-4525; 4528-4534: -1.4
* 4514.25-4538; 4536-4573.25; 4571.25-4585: -0.9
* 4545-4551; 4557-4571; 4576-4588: -0.5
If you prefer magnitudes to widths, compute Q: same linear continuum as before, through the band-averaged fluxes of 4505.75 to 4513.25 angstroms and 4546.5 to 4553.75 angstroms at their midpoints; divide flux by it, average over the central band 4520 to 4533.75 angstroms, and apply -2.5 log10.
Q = 0.13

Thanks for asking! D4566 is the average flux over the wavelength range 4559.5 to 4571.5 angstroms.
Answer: 55.9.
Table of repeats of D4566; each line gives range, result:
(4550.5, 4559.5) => 54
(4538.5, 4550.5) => 52.8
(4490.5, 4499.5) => 51.9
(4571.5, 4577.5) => 55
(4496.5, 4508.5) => 54.8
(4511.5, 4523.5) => 53.9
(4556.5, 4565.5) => 56.3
